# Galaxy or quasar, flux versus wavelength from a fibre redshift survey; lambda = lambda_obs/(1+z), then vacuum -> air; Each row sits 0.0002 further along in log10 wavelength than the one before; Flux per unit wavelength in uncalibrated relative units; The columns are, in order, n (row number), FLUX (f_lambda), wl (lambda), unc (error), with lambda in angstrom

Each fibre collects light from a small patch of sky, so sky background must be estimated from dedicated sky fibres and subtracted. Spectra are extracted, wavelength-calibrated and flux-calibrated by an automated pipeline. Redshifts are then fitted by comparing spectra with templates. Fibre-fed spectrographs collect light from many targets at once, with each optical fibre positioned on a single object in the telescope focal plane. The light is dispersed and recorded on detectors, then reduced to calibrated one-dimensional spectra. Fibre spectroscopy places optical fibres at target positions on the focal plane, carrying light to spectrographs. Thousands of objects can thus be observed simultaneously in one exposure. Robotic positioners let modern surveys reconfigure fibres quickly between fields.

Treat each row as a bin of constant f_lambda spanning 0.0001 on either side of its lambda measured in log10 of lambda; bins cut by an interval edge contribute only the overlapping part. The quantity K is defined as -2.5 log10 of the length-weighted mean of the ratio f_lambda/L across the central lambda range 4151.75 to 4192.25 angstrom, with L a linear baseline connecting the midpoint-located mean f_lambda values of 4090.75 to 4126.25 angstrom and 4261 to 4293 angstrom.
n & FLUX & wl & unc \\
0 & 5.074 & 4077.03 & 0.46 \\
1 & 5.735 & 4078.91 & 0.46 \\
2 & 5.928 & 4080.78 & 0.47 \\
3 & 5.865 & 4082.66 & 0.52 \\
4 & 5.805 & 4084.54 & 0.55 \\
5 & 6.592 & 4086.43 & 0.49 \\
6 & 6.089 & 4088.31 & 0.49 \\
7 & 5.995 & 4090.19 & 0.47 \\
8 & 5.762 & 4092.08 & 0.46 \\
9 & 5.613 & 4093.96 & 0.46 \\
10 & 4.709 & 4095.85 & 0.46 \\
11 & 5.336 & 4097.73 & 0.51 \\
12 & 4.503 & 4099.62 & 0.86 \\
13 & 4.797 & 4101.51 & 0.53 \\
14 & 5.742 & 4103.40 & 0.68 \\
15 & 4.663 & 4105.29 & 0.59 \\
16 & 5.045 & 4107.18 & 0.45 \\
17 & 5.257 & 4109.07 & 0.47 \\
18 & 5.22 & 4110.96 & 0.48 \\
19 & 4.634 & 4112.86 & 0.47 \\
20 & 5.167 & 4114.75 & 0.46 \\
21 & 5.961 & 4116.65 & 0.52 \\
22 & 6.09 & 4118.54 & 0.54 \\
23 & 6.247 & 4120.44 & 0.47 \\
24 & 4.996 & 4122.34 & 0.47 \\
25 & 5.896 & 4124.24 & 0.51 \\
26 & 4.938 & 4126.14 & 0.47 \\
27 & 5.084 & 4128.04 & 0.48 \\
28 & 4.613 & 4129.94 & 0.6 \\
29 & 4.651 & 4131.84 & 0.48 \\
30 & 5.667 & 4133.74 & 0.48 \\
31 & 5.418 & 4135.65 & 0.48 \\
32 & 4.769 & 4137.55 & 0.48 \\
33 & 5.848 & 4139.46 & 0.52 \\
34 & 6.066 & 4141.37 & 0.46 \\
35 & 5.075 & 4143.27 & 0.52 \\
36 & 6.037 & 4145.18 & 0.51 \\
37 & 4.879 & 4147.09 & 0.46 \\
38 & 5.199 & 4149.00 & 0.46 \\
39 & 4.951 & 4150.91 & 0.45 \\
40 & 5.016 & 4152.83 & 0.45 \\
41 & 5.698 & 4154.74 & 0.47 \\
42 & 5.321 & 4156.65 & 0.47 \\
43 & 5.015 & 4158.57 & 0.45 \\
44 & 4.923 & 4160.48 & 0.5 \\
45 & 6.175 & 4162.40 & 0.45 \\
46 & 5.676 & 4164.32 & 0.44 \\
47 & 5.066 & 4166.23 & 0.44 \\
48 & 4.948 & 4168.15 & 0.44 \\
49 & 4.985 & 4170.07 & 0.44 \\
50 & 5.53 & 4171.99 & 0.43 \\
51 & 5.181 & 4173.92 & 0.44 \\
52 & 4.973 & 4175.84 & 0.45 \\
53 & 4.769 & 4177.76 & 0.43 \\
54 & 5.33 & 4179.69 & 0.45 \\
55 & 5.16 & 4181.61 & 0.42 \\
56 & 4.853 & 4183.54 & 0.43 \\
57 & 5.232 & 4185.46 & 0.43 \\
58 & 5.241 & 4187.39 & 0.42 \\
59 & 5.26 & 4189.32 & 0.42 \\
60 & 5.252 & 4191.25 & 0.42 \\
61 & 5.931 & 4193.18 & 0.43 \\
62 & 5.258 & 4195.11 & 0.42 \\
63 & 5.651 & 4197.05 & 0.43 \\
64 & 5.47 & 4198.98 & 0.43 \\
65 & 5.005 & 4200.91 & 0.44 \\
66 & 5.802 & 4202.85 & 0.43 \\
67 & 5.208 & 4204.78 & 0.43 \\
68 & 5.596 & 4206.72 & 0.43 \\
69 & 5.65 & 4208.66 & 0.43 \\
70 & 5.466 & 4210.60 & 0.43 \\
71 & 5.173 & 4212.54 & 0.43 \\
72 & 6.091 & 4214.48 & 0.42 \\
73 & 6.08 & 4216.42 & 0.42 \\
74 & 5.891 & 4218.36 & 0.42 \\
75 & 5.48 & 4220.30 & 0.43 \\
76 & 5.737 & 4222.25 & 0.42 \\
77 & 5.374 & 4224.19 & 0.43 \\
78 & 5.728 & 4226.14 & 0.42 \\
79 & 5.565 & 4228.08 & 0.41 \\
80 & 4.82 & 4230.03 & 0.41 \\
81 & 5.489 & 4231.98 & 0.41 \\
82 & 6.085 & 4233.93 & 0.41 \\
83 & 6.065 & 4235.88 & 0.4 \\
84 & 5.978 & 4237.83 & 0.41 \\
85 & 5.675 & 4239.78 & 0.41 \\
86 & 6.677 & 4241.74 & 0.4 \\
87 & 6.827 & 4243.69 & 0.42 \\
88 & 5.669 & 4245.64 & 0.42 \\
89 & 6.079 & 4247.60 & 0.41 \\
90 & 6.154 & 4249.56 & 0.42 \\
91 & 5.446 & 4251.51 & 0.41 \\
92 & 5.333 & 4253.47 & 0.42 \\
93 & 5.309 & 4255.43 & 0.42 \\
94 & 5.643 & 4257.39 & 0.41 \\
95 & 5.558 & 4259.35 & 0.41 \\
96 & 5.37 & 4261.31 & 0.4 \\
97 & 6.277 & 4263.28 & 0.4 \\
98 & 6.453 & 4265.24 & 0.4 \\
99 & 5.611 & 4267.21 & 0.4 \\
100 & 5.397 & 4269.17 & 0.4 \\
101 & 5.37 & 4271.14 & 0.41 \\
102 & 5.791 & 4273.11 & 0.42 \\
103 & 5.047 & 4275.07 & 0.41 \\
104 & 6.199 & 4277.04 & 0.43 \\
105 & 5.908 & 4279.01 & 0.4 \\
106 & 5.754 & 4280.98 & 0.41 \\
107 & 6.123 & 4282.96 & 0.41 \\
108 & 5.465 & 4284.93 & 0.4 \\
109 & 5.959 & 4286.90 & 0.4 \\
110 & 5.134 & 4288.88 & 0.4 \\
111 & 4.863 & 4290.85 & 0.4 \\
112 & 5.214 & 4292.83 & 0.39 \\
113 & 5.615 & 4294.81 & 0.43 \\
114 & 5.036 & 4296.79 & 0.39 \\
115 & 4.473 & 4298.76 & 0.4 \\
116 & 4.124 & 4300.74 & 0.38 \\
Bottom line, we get 0.05 mag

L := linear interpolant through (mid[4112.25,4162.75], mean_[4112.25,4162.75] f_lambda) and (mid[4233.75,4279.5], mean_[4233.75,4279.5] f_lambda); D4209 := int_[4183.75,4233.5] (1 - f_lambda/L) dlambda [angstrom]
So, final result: 1.19 angstrom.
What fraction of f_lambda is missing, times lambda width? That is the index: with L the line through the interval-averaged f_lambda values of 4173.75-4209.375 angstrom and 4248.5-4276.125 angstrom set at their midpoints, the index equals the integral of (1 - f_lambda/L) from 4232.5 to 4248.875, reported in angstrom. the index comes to -1.7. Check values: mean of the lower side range 5.31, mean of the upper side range 5.63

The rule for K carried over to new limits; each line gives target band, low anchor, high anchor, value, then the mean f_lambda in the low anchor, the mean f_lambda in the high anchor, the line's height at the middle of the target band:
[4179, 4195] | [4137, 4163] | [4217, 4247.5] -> 0.056 mag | 5.35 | 5.82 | 5.56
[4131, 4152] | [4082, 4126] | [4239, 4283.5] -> 0.044 mag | 5.46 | 5.81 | 5.55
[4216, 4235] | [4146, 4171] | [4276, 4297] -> -0.040 mag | 5.22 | 5.59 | 5.41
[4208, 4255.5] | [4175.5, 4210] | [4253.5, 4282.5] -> -0.049 mag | 5.32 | 5.69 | 5.51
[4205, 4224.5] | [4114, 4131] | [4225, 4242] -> 0.009 mag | 5.44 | 5.74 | 5.69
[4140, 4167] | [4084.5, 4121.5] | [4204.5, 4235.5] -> 0.029 mag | 5.45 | 5.61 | 5.52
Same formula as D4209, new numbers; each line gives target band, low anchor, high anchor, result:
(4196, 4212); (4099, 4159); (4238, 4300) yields 0.0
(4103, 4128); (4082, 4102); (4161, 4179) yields 0.5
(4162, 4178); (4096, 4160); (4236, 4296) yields 0.5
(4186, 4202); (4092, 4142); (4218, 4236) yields 0.3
